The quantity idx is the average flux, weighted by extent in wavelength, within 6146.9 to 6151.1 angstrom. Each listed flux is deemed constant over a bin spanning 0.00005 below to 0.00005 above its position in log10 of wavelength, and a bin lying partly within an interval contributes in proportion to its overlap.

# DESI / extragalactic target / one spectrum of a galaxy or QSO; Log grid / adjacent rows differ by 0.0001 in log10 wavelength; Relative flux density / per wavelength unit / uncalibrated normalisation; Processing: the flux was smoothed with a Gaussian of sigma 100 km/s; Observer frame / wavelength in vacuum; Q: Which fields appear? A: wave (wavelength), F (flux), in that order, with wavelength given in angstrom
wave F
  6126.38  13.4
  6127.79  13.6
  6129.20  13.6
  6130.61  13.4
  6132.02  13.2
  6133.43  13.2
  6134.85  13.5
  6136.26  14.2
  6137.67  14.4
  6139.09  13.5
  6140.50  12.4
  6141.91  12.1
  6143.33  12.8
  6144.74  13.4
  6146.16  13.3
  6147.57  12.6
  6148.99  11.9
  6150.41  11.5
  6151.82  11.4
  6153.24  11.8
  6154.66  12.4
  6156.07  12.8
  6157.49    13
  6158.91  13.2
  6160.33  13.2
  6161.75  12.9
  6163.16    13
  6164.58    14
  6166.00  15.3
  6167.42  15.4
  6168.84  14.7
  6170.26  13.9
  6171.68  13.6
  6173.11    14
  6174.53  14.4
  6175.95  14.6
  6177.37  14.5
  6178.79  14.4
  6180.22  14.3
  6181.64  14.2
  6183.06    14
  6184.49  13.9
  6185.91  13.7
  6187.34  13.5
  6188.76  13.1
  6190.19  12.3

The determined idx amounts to 12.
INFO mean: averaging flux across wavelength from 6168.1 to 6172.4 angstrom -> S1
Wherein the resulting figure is 14.1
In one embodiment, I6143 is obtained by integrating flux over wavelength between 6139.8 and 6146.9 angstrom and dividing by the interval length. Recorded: 12.8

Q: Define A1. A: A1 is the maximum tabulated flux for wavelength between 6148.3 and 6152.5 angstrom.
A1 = 11.9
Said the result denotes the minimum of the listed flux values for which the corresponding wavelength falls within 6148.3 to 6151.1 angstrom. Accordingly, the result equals 11.5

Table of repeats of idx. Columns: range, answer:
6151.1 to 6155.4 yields 11.9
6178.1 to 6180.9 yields 14.3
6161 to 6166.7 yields 13.8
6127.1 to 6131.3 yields 13.5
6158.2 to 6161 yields 13.2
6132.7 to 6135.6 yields 13.3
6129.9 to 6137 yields 13.5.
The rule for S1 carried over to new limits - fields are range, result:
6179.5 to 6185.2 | 14.1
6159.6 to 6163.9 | 13.1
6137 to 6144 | 13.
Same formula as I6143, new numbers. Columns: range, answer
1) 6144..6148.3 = 13.1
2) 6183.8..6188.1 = 13.7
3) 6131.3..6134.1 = 13.2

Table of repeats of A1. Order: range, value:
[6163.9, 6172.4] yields 15.4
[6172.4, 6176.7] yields 14.6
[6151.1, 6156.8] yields 12.8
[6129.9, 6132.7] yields 13.4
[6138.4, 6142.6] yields 13.5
